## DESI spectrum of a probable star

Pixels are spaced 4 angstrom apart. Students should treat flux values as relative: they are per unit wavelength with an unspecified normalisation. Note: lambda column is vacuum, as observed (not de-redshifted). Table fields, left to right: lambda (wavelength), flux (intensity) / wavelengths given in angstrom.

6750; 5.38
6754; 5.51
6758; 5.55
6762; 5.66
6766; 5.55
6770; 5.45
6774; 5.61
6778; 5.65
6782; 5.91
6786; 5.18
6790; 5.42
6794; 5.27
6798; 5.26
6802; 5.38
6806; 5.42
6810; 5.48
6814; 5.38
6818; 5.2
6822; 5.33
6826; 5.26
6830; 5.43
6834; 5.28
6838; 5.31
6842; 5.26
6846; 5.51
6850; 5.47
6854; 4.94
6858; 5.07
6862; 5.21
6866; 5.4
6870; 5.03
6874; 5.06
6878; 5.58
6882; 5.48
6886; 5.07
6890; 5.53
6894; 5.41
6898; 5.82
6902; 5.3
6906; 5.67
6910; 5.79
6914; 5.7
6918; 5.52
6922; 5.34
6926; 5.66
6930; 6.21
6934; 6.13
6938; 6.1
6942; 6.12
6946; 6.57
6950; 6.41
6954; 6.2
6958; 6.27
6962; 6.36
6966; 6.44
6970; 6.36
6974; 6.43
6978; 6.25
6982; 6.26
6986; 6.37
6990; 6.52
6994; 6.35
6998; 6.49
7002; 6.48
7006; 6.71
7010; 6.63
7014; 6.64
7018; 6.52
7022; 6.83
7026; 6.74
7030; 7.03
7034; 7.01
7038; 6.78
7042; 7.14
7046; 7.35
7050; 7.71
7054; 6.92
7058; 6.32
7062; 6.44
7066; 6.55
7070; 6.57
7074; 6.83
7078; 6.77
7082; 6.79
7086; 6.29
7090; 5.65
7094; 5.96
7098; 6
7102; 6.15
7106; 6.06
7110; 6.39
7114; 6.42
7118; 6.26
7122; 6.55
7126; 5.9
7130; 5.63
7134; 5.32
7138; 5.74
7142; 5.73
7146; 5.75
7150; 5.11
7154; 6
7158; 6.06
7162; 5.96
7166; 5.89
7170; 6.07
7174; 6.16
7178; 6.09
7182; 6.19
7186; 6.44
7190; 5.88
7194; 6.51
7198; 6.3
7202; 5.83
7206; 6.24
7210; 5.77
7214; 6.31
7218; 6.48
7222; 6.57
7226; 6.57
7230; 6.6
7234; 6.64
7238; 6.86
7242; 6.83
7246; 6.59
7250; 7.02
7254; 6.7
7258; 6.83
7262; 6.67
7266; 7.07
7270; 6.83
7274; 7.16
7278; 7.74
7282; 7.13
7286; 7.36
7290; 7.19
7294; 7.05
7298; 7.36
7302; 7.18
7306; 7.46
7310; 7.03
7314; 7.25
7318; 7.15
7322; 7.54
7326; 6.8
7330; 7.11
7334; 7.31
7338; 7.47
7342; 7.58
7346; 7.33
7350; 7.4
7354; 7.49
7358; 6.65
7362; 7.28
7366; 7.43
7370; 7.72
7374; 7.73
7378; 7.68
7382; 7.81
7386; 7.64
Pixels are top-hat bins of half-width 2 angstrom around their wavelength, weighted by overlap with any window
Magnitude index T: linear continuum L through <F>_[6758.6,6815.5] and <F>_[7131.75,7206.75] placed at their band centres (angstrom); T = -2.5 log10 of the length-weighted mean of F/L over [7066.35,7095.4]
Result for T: -0.103 mag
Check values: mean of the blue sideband 5.48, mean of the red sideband 5.96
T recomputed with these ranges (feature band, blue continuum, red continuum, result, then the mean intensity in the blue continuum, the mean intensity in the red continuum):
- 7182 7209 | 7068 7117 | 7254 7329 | 0.09 mag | 6.32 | 7.14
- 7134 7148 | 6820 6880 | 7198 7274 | 0.11 mag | 5.28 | 6.59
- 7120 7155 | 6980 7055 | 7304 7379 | 0.21 mag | 6.76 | 7.33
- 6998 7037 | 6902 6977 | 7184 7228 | -0.10 mag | 6.05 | 6.26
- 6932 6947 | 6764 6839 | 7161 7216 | -0.10 mag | 5.41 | 6.12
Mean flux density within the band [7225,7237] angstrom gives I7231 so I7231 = 6.63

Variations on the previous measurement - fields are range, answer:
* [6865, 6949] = 5.65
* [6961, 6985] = 6.35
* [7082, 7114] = 6.14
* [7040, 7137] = 6.41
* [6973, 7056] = 6.73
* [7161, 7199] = 6.15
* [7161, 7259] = 6.37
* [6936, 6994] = 6.33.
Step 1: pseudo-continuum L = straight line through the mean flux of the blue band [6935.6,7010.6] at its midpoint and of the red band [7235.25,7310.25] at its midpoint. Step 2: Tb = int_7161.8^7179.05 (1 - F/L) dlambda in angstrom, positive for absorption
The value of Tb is 2.0 angstrom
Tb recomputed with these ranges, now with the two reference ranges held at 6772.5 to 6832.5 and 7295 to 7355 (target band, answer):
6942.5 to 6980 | -2.4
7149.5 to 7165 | 1.9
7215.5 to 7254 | 1.6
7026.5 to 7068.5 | -4.2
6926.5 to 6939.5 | -0.5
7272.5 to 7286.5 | -0.4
